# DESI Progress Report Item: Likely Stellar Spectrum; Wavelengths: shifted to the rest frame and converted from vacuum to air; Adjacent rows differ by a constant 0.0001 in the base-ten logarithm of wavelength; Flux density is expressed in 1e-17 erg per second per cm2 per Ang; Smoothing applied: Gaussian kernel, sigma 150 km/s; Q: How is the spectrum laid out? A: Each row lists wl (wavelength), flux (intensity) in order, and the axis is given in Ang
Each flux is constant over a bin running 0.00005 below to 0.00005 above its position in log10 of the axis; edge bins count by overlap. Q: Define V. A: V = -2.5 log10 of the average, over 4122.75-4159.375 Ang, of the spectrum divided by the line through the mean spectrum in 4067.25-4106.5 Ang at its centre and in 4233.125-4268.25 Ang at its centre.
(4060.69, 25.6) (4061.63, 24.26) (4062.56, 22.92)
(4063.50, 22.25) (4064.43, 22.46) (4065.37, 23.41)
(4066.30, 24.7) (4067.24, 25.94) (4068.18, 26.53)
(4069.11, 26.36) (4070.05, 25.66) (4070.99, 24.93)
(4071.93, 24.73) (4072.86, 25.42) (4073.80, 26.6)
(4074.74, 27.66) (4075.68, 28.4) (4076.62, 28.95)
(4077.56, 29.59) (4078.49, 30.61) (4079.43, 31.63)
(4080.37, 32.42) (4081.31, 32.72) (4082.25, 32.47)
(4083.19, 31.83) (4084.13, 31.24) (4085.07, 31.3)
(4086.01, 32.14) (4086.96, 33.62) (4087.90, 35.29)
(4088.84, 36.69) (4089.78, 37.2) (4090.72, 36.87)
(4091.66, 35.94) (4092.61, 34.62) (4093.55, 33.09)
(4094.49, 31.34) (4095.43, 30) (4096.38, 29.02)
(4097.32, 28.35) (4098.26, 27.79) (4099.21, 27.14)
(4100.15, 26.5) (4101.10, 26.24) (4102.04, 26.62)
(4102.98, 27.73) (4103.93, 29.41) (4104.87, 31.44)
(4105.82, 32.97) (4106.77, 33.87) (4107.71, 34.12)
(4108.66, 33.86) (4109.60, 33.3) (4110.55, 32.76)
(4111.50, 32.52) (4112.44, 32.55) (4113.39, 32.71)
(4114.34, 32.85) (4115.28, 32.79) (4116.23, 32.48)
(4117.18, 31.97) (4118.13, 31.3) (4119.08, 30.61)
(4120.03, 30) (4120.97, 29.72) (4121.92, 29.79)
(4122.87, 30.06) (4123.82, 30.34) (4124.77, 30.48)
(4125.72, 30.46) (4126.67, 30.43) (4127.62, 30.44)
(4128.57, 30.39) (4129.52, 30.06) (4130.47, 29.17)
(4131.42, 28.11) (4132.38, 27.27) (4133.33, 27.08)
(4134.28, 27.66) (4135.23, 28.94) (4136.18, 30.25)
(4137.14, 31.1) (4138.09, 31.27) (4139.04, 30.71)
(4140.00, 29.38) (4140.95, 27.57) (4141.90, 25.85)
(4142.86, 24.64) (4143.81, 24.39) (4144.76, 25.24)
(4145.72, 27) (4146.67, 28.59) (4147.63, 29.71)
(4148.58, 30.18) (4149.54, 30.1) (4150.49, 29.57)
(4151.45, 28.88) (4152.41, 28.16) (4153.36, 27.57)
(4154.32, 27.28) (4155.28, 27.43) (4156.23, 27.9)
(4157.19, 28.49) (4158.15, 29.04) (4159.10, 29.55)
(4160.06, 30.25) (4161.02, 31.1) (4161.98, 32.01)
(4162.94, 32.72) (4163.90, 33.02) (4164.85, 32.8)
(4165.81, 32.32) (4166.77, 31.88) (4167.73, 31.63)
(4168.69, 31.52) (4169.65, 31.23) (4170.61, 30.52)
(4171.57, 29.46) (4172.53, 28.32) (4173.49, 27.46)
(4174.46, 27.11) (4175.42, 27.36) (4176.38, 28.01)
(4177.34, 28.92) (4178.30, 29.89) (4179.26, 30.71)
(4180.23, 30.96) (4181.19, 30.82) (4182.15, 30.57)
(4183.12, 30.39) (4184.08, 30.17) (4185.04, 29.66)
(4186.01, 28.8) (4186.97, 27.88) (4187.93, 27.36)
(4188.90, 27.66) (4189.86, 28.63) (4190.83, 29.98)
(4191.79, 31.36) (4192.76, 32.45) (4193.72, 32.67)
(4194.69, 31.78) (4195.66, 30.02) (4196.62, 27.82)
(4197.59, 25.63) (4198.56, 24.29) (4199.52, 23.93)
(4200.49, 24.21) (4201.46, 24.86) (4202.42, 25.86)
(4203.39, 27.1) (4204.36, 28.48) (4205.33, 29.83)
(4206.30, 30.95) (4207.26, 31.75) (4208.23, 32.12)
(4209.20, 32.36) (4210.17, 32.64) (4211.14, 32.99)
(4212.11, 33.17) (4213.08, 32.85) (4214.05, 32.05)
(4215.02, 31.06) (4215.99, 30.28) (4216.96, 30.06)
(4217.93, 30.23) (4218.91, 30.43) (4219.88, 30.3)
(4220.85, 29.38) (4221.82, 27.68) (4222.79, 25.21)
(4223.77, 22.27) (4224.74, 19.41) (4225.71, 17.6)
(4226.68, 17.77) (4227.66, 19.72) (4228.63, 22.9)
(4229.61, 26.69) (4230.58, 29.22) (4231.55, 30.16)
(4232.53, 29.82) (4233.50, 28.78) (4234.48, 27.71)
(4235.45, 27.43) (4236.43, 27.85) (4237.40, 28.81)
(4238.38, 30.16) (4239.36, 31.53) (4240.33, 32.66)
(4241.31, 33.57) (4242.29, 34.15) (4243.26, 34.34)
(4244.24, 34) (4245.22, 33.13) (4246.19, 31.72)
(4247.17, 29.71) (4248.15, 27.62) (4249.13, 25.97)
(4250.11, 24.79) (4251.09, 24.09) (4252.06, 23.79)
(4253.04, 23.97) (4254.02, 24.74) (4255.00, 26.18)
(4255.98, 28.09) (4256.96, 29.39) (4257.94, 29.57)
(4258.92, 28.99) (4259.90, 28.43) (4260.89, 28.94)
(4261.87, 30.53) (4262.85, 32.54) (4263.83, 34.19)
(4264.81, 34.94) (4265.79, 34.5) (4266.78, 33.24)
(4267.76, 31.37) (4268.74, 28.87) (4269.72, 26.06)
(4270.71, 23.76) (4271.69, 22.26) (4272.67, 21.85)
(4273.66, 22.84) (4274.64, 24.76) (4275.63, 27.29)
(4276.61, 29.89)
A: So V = 0.05 mag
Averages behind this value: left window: 30.2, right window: 29.8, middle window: 28.7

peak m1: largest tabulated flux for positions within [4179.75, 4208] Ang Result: 32.67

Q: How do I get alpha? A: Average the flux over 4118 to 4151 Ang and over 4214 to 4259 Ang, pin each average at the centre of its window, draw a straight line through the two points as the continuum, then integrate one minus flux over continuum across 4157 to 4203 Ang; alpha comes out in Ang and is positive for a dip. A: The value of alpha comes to -1.4 Ang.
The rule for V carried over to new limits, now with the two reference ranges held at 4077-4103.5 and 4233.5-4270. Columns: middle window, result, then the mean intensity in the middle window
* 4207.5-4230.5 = 0.082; 27.8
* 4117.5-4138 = 0.045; 29.7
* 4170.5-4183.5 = 0.044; 29.3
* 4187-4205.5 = 0.082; 28.1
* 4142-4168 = 0.053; 29.2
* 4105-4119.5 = -0.051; 32.7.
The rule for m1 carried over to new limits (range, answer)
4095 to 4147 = 34.12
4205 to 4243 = 34.15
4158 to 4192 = 33.02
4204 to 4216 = 33.17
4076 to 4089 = 36.69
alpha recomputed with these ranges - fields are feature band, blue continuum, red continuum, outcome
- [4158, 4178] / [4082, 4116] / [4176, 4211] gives -0.2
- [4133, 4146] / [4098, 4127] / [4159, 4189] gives 1.1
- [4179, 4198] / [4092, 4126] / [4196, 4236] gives -0.8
